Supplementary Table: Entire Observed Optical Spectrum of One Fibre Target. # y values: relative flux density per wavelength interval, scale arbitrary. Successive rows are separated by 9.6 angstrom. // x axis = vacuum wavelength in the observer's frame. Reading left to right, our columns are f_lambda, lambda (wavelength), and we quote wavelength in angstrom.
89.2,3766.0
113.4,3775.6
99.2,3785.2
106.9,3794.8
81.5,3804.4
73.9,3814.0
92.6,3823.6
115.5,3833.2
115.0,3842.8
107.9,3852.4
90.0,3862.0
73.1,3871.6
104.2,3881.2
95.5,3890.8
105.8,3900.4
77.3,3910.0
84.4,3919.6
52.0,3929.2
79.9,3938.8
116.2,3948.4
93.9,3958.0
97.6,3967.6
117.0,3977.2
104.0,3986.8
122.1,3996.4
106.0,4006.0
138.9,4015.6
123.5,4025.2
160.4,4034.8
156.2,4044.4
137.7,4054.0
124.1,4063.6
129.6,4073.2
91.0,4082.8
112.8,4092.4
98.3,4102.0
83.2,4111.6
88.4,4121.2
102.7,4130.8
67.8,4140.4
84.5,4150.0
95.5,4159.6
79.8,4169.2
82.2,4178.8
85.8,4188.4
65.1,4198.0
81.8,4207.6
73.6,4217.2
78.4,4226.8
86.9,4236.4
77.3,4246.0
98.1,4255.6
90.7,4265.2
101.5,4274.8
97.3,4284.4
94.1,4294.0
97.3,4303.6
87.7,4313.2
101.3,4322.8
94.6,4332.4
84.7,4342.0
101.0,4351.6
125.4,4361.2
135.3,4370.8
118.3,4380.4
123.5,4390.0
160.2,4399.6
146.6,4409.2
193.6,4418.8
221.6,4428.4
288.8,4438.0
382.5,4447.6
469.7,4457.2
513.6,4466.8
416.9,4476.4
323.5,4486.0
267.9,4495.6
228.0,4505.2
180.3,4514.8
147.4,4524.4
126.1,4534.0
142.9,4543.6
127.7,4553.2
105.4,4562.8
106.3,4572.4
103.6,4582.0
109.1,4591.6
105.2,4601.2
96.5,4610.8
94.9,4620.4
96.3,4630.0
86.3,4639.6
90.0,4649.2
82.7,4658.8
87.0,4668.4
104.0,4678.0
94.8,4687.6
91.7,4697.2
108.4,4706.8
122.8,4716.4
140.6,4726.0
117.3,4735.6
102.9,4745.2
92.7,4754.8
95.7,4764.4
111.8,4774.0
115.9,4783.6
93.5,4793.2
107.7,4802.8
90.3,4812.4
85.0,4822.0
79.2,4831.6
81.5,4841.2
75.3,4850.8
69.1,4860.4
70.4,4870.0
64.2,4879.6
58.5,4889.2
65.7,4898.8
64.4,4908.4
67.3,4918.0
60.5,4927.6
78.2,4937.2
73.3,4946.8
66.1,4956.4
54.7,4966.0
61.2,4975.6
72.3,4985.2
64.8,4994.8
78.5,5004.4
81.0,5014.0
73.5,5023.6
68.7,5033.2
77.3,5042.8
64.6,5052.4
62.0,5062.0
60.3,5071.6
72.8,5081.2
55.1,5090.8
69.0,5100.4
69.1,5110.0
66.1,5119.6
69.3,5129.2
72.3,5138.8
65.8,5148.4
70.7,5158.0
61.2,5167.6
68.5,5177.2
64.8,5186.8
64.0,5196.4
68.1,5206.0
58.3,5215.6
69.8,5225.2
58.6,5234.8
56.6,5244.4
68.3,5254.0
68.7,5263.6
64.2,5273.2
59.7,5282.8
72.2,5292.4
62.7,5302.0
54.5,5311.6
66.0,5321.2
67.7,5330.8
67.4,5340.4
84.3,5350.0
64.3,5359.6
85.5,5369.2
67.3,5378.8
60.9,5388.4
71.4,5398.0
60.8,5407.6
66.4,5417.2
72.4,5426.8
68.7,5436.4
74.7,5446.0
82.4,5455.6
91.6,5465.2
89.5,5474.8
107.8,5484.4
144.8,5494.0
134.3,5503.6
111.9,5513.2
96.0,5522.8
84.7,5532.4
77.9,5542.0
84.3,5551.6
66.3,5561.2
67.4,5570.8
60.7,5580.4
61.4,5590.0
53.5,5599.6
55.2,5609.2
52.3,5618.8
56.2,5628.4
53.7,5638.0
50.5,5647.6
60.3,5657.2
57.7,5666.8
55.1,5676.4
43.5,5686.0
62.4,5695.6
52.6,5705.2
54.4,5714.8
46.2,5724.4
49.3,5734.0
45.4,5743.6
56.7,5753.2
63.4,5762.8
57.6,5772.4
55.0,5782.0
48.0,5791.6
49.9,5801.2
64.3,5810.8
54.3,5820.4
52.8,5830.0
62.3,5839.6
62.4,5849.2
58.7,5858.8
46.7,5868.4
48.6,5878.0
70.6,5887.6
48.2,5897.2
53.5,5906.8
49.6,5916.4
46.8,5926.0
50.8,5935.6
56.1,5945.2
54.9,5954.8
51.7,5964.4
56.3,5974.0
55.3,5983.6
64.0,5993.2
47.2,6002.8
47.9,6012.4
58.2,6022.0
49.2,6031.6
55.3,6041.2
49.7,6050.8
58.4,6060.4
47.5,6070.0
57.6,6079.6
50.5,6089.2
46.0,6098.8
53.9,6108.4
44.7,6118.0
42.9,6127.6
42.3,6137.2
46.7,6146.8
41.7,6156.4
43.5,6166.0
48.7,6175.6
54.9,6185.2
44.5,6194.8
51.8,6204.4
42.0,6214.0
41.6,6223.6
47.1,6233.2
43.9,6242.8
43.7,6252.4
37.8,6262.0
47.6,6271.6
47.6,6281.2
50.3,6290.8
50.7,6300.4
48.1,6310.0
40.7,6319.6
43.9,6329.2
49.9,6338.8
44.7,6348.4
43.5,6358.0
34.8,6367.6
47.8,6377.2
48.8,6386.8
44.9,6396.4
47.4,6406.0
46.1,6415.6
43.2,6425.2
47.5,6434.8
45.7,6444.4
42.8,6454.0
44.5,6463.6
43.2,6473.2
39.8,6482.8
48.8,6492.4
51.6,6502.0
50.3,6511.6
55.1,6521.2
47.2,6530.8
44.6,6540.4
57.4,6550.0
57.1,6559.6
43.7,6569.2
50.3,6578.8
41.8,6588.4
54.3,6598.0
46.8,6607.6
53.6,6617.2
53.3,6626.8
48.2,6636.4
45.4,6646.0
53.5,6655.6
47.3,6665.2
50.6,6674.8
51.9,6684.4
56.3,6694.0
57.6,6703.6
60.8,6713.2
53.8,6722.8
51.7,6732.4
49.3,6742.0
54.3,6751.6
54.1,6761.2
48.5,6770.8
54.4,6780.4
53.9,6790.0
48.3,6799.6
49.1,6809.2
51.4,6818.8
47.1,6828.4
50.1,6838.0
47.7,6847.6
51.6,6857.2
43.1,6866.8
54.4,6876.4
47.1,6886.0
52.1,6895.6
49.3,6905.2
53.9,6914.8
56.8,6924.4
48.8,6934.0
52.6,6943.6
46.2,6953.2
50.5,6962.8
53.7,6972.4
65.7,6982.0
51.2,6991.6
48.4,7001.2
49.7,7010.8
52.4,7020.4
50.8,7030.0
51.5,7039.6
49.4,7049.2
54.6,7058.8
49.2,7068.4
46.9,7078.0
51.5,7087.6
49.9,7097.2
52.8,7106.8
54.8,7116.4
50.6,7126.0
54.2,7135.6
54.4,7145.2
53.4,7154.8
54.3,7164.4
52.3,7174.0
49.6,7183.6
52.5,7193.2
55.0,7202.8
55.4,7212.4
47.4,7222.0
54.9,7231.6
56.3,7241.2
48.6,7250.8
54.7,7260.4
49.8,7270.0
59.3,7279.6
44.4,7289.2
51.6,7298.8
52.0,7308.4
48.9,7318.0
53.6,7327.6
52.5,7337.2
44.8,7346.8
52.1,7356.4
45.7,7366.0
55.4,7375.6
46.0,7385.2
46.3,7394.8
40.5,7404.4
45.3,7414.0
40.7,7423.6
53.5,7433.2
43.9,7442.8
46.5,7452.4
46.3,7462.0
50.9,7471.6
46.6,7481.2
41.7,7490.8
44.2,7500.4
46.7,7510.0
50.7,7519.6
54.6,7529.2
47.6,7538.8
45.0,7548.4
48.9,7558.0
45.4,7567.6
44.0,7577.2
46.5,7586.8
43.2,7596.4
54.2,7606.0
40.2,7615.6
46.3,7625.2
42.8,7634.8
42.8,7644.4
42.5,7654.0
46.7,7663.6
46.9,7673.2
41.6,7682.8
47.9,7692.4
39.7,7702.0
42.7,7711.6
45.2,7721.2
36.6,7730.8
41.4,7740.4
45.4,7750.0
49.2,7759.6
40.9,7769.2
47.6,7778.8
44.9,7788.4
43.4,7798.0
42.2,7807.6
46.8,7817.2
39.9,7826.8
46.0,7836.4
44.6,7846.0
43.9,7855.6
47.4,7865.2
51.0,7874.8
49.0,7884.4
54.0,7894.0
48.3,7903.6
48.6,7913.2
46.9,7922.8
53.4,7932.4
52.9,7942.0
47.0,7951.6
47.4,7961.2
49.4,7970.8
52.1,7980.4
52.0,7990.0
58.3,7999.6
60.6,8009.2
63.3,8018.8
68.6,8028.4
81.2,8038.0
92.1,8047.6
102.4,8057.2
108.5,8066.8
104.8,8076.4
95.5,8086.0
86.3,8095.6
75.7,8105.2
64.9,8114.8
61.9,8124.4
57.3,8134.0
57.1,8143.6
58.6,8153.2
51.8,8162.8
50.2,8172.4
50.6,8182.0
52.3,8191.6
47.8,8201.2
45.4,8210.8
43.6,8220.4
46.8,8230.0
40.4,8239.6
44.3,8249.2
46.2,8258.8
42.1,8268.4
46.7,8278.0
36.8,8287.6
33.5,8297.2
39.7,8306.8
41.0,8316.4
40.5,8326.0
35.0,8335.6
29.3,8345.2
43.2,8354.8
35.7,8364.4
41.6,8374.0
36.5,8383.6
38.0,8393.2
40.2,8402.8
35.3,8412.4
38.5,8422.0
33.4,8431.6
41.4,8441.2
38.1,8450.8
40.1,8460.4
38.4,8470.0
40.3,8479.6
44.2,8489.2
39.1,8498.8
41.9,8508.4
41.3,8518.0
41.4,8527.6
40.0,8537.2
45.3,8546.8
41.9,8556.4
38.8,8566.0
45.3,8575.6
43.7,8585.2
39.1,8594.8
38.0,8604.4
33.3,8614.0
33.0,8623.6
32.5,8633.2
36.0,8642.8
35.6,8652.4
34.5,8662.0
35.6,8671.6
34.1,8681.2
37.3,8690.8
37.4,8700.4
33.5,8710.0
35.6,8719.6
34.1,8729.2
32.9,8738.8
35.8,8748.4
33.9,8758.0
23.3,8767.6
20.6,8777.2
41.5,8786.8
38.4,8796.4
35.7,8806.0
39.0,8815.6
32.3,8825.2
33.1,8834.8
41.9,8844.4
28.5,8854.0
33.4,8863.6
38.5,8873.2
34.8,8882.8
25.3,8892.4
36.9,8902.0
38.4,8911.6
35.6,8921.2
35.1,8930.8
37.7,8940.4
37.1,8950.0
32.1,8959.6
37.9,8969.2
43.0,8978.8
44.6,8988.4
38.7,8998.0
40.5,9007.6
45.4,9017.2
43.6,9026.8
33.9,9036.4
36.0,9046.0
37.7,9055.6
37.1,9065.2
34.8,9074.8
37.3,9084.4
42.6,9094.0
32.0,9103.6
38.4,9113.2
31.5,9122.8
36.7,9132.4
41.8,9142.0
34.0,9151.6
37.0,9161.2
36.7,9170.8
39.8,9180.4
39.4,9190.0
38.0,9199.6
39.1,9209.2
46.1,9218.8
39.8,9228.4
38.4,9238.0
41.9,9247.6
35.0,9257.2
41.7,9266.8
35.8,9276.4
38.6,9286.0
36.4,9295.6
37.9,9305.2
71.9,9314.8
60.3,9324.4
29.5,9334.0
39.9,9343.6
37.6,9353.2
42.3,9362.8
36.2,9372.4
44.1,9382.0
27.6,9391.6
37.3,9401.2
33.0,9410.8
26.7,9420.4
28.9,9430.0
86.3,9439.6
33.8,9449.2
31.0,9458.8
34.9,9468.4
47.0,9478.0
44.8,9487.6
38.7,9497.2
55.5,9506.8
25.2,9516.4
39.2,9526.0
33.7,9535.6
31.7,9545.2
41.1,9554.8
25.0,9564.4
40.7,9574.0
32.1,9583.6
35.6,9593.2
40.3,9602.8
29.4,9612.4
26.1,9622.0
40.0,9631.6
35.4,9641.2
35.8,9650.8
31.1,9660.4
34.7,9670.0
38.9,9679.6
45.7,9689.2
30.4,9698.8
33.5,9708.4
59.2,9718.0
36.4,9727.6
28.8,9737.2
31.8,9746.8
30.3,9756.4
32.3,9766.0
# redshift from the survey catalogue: 1.885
